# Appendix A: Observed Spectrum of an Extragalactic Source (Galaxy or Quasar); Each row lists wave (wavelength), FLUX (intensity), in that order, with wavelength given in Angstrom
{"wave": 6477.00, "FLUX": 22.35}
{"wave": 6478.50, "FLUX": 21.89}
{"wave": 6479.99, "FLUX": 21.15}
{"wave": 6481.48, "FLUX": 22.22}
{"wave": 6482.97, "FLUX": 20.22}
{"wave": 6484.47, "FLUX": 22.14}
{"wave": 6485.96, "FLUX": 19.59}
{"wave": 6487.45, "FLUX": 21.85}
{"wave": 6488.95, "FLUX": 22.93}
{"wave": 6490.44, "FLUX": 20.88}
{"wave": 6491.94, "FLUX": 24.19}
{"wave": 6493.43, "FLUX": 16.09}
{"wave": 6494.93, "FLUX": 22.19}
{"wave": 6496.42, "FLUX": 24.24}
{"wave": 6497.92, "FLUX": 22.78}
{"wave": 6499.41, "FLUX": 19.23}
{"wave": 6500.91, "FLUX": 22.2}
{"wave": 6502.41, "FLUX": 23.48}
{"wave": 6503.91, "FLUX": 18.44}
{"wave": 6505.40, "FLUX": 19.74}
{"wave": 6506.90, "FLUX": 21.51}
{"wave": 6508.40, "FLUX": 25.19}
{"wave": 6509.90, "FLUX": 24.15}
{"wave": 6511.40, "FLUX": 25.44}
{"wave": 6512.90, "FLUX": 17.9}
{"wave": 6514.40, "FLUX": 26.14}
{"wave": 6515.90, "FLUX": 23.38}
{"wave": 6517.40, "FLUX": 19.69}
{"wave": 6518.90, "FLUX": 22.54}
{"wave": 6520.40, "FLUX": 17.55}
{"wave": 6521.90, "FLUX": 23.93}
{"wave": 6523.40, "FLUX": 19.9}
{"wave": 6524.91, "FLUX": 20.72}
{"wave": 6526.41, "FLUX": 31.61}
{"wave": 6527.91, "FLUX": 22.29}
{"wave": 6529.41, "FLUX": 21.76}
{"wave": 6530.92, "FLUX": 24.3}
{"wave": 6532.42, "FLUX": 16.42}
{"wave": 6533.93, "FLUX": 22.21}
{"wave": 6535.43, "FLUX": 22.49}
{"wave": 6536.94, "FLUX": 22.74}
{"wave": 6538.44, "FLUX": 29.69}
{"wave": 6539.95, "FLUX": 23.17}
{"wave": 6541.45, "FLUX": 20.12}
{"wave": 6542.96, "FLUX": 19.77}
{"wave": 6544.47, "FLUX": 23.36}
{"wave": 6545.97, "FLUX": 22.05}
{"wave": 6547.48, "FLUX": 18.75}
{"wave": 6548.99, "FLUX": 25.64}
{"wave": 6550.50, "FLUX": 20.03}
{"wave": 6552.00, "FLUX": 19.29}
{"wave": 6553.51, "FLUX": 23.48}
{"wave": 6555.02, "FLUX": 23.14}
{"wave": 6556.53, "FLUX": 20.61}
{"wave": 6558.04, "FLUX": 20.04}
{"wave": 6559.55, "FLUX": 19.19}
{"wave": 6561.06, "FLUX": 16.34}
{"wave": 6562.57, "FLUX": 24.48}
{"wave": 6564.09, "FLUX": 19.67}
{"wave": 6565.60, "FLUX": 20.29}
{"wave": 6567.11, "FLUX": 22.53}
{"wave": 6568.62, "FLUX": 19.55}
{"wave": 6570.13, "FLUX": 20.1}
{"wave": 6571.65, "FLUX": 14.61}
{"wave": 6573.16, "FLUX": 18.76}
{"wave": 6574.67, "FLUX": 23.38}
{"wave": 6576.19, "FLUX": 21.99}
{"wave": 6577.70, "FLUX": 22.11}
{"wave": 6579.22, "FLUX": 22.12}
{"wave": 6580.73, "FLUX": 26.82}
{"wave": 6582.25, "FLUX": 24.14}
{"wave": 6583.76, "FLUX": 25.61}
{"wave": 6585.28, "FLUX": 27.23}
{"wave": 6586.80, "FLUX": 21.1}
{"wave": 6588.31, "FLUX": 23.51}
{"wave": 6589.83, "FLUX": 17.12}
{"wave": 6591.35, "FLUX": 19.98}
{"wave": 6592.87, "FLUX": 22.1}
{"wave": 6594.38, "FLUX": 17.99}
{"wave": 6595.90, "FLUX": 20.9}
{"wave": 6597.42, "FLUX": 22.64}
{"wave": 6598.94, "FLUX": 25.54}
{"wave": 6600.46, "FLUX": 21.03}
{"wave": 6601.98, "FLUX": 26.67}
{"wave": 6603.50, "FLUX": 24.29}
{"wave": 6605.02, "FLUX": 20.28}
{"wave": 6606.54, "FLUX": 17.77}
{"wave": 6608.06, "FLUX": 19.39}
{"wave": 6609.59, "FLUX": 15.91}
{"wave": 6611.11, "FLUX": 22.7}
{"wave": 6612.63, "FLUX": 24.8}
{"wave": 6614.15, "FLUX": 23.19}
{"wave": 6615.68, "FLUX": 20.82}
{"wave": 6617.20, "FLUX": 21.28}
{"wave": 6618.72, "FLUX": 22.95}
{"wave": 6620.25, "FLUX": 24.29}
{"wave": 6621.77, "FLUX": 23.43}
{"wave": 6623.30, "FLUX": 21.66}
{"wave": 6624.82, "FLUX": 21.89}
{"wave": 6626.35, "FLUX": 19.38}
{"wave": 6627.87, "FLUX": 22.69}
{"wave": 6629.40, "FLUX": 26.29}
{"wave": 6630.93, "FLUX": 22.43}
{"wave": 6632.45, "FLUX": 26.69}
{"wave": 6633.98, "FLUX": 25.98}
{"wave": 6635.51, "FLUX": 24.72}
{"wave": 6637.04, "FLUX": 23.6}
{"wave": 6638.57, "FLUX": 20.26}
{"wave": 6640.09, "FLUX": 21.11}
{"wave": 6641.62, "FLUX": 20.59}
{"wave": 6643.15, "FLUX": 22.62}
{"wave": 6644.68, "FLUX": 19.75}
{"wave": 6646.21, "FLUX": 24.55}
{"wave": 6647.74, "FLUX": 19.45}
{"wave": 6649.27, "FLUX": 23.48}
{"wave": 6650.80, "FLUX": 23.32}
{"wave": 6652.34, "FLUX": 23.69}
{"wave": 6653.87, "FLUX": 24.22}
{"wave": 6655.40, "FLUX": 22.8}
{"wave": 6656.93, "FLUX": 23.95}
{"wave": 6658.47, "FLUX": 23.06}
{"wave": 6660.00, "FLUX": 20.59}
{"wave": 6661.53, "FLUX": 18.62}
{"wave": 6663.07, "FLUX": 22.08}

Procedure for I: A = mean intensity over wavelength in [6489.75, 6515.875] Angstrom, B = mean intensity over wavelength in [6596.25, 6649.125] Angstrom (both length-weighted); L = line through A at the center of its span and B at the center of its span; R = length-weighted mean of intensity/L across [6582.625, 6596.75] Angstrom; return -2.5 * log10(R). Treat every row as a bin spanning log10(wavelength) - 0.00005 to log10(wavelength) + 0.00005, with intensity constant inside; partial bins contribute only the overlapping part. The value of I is 0.02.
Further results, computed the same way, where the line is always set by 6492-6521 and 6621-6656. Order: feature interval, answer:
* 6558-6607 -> 0.040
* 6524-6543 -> -0.047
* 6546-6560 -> 0.046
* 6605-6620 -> 0.077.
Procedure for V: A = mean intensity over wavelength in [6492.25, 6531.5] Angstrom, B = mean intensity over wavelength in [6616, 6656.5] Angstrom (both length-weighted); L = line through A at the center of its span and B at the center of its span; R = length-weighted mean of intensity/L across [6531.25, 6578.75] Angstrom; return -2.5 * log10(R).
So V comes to 0.06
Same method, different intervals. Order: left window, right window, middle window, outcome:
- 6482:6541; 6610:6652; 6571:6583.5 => 0.02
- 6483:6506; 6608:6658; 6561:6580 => 0.07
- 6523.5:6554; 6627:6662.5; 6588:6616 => 0.06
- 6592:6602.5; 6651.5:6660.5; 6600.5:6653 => 0.02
